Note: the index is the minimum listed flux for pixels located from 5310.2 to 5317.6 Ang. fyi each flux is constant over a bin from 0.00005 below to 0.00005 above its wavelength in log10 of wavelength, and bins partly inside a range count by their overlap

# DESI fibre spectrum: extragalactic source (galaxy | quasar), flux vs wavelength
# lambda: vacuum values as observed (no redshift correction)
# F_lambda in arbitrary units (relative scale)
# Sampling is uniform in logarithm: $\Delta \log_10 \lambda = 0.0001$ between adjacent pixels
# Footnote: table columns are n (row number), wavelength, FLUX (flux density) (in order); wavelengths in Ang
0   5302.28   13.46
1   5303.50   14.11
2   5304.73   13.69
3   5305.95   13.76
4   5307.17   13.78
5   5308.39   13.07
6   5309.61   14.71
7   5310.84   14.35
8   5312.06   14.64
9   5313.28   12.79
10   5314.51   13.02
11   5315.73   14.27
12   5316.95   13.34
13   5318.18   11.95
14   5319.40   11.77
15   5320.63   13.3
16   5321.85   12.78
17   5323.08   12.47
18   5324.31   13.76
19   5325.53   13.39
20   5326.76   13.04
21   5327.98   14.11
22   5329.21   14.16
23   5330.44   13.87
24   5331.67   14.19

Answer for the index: 12.79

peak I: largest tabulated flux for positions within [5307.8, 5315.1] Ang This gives 14.71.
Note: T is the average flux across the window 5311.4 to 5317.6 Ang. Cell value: 13.6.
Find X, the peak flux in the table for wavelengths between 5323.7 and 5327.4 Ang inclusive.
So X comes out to 13.76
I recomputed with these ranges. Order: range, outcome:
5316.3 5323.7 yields 13.34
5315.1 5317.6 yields 14.27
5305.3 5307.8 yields 13.78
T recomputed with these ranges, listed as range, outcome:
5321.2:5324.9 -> 13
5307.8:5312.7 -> 14.2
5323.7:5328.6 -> 13.6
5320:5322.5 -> 13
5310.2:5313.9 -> 13.9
